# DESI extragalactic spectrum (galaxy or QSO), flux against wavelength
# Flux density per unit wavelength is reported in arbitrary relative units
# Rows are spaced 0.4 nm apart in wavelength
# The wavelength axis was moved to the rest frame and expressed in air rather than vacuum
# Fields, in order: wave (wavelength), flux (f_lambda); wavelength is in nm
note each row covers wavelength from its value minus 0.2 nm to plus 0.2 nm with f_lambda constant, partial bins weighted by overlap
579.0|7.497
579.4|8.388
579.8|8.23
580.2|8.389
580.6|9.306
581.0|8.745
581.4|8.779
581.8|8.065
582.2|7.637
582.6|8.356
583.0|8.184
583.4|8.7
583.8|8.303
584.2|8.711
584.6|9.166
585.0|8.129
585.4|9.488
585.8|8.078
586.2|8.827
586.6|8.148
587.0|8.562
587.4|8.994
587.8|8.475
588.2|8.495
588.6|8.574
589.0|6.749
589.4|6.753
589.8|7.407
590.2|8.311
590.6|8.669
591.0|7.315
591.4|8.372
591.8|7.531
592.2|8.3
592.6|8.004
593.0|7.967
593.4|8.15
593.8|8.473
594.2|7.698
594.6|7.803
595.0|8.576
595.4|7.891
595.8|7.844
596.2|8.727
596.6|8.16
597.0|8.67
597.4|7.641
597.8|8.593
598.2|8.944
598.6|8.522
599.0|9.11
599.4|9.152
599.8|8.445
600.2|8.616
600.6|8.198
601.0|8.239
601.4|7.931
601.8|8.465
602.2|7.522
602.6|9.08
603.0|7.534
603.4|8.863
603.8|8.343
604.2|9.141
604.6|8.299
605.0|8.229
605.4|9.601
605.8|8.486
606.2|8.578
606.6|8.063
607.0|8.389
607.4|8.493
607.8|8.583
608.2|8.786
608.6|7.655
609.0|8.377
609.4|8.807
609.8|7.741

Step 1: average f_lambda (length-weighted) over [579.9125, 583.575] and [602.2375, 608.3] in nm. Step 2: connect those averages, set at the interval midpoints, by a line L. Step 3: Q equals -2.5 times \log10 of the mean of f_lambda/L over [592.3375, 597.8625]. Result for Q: 0.05 mag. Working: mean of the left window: 8.46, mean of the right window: 8.53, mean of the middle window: 8.15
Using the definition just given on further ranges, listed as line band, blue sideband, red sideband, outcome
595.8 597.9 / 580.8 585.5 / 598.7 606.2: 0.028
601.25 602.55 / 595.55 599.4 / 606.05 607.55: 0.044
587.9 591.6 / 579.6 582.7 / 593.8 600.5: 0.074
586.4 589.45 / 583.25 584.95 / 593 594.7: 0.035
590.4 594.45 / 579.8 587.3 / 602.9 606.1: 0.067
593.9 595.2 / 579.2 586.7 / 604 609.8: 0.059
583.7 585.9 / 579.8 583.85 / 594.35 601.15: -0.032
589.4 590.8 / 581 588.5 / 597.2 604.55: 0.074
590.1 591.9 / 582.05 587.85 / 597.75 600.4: 0.076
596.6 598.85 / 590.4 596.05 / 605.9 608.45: -0.036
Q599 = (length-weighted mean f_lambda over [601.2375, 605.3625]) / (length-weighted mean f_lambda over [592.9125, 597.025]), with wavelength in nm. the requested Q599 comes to 1.03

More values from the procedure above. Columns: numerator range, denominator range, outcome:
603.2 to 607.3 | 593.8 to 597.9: 1.05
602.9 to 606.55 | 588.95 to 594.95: 1.09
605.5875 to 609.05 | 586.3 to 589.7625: 1.04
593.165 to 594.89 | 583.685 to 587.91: 0.93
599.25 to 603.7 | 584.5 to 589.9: 1.01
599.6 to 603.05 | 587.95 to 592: 1.05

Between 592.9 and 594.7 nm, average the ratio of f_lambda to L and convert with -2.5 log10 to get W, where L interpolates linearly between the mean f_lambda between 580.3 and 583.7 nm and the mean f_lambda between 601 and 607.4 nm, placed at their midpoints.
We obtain 0.05 mag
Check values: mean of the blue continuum 8.46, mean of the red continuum 8.43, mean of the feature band 8.03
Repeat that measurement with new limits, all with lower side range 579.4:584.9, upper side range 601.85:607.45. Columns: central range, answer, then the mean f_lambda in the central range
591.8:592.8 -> 0.06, 8.03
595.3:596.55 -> 0.04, 8.18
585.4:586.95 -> 0.00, 8.52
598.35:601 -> -0.02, 8.65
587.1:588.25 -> -0.02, 8.67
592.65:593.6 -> 0.06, 8.05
